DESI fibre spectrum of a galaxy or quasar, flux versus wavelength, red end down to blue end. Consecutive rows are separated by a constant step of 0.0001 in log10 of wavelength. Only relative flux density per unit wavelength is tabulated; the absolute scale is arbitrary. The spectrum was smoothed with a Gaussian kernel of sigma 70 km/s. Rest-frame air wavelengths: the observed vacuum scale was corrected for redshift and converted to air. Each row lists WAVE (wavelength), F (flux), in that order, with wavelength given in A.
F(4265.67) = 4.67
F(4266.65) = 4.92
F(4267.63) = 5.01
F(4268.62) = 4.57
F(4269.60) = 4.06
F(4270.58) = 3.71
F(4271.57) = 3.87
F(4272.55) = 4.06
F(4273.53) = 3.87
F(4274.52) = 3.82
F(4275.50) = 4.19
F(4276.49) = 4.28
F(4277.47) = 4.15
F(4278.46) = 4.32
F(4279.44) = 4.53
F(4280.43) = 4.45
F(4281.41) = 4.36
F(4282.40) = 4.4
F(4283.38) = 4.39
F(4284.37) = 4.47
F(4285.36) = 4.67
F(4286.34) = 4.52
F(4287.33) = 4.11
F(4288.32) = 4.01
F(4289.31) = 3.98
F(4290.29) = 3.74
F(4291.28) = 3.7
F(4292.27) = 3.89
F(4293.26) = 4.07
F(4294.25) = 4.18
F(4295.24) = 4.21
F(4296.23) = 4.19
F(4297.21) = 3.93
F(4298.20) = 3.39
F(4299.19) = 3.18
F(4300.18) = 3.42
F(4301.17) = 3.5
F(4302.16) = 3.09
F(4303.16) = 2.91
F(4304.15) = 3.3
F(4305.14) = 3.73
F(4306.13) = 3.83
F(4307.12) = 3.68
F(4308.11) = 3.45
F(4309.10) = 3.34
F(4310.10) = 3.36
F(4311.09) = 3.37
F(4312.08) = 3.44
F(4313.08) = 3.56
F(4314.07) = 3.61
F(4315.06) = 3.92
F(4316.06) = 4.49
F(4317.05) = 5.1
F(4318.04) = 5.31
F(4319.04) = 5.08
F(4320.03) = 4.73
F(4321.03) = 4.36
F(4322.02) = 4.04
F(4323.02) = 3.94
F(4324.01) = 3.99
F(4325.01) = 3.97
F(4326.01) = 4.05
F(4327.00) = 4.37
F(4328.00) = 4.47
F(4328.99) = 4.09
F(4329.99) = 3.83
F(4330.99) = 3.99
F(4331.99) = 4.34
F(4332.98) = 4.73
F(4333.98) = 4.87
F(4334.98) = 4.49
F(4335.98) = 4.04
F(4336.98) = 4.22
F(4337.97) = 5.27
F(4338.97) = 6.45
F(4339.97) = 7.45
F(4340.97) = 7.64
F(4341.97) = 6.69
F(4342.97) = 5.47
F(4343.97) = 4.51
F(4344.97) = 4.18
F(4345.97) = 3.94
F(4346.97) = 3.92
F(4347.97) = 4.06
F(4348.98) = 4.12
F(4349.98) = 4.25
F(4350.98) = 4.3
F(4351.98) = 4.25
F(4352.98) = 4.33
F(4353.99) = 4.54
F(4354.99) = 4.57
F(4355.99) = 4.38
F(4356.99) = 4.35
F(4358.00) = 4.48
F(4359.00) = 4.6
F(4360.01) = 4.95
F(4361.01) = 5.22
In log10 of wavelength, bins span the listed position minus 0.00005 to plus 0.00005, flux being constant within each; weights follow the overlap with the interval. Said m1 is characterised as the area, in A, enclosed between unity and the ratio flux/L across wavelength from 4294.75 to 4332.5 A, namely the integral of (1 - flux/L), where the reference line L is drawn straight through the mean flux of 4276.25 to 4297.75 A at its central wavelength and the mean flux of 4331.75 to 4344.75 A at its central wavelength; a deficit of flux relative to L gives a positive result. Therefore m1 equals 7.2 A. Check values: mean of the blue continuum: 4.21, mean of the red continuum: 5.4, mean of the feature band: 3.91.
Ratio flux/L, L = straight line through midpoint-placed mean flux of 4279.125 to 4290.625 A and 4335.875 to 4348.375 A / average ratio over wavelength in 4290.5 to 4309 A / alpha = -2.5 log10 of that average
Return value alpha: 0.24 mag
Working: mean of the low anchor 4.31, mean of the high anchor 5.27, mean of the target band 3.64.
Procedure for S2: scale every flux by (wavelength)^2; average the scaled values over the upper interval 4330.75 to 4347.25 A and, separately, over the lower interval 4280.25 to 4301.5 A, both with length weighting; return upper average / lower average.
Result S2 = 1.29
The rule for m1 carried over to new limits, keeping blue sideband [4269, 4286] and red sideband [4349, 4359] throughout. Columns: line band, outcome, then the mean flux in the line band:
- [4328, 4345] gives -2.9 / 5.08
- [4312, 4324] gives 0.0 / 4.32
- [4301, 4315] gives 2.7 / 3.45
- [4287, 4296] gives 0.5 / 3.99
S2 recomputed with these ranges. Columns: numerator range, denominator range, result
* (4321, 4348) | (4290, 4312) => 1.33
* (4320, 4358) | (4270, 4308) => 1.20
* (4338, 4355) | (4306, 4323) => 1.25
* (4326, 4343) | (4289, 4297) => 1.29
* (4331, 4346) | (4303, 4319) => 1.38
